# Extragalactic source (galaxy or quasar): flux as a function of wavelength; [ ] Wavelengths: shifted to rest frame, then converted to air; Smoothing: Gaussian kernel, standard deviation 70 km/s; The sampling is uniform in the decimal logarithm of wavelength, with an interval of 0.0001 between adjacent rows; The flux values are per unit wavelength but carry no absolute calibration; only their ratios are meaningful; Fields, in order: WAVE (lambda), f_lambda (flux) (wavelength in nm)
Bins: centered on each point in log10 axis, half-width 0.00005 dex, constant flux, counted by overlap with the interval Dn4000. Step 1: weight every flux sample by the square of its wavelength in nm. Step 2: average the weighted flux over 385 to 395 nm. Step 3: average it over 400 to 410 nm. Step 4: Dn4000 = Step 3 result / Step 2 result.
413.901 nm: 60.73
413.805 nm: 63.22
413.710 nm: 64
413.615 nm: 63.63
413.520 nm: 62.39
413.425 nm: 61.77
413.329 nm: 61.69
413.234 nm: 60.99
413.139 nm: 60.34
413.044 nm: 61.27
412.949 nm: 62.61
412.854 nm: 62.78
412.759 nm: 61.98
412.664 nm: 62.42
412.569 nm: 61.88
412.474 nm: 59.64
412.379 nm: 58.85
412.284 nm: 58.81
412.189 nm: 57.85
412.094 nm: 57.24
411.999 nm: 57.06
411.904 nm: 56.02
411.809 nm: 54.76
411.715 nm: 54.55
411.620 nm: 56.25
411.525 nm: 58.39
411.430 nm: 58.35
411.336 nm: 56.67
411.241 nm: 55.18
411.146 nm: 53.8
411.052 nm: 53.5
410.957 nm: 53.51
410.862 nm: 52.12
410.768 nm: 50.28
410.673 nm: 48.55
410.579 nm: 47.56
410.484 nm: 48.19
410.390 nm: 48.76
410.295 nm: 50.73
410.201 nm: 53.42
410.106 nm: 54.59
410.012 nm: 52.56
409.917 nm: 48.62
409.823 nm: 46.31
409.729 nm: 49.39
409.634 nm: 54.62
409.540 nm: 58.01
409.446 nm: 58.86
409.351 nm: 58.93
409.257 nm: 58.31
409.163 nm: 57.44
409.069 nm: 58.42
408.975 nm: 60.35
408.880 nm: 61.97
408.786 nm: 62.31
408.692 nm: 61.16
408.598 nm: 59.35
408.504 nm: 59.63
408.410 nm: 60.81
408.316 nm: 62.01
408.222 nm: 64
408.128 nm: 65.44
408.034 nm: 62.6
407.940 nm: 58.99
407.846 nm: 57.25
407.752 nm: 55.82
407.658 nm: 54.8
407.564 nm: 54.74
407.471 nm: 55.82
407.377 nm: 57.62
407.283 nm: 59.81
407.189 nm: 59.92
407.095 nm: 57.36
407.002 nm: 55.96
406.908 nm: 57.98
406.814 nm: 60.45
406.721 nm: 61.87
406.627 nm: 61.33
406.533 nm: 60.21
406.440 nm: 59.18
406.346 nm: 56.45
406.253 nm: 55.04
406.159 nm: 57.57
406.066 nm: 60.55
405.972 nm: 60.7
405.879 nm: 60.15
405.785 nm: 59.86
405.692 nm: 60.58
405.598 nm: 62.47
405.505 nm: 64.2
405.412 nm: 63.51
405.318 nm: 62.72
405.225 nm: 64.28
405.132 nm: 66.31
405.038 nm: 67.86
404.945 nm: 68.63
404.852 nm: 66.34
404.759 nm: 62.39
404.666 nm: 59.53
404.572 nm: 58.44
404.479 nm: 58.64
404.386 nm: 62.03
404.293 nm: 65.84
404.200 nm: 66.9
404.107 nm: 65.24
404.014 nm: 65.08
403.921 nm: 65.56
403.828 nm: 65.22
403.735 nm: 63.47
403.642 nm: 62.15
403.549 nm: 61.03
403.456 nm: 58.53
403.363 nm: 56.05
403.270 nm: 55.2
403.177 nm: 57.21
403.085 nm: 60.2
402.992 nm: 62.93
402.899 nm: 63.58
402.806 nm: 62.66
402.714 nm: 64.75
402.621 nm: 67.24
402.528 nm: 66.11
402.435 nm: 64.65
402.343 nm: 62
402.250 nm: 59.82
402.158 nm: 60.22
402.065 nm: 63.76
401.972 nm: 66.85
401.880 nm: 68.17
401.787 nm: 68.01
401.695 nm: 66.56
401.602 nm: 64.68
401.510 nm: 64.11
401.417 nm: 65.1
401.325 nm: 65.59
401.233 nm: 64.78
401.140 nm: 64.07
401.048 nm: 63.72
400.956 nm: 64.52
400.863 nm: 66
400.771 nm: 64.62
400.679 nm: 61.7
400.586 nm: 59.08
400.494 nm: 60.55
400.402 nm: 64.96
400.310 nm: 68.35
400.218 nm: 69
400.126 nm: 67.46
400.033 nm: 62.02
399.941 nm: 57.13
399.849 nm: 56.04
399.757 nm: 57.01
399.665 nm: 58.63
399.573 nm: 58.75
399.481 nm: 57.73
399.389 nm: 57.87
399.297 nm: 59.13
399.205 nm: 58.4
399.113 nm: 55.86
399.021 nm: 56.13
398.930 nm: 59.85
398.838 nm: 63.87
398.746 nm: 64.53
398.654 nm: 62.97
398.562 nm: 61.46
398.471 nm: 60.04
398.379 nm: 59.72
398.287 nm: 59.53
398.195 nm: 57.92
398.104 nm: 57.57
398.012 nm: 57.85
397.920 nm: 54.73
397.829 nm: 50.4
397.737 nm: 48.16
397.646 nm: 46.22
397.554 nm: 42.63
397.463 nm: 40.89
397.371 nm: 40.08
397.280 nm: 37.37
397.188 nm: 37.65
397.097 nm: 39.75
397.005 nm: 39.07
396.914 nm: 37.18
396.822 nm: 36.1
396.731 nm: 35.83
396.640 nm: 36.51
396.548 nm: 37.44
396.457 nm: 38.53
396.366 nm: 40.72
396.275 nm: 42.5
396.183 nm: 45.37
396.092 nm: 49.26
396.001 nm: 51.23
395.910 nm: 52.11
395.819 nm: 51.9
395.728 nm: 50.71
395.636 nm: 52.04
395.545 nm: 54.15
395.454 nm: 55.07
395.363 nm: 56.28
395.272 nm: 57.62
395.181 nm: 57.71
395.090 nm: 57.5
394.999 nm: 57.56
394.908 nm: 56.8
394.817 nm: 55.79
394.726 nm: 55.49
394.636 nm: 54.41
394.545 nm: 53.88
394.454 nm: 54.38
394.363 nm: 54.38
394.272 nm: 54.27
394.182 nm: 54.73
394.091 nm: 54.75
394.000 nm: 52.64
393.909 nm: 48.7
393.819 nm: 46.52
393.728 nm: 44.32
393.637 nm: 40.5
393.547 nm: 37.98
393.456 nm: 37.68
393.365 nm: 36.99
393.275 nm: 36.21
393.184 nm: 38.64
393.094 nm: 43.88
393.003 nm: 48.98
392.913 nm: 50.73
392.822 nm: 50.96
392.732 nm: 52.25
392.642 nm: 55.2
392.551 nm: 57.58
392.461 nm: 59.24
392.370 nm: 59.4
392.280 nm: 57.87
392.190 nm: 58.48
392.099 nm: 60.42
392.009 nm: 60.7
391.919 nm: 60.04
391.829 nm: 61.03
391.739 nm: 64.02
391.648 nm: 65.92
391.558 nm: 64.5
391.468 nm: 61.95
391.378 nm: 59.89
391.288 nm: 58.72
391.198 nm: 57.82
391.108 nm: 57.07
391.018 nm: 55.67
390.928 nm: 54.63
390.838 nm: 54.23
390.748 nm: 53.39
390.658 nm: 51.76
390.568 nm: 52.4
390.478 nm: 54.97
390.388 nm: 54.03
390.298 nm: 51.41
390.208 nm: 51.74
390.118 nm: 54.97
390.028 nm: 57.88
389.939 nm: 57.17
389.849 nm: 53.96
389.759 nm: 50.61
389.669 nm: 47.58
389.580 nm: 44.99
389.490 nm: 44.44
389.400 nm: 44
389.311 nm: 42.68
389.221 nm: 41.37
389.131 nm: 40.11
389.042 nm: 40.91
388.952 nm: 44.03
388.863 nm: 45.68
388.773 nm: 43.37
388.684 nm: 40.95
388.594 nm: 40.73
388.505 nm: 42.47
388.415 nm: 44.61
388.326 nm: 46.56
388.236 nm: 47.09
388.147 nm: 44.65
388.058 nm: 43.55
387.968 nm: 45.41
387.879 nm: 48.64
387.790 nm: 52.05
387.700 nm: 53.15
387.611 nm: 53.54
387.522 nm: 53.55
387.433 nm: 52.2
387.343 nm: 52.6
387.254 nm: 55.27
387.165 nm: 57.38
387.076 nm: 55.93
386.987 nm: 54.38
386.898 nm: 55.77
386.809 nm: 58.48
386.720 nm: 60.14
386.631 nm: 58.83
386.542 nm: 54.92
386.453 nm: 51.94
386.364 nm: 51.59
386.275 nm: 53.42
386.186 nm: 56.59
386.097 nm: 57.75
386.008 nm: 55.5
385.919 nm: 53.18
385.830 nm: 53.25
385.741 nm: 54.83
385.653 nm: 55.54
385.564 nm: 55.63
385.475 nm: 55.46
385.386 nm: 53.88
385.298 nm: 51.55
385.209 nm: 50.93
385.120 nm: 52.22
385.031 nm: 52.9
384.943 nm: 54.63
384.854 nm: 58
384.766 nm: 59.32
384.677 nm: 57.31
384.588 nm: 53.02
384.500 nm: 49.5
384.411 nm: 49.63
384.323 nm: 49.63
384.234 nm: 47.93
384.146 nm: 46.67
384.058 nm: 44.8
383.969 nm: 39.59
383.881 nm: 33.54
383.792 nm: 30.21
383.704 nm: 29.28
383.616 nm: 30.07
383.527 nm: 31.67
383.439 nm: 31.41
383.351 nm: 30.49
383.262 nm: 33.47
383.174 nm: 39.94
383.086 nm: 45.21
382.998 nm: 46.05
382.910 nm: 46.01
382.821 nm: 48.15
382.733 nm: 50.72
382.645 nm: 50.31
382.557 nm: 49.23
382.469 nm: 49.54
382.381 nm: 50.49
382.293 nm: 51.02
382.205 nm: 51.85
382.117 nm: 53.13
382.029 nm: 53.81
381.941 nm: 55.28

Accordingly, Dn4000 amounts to 1.3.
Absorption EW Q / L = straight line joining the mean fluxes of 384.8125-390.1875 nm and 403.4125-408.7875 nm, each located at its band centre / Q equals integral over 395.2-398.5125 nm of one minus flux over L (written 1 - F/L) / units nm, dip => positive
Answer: 0.50 nm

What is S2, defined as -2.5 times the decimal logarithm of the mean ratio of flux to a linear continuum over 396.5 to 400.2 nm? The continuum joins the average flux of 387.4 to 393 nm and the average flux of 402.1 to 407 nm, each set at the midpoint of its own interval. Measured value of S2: 0.11 mag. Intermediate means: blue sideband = 52.1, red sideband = 61.9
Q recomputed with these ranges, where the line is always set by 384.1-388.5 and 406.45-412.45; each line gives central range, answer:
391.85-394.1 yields 0.16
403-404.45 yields -0.16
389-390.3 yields 0.13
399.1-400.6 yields -0.15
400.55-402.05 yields -0.26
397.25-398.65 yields 0.07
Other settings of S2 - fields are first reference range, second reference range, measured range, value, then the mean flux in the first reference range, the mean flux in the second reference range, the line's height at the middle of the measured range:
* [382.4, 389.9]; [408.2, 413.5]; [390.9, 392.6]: -0.19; 48.3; 56.9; 50.3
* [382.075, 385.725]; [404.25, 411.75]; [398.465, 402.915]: -0.15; 46.9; 58.1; 54.7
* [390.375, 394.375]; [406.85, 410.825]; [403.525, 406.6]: -0.12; 53.2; 56.4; 55.7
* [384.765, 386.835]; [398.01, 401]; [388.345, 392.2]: 0.09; 54.9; 60.8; 56.8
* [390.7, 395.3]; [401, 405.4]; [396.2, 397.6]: 0.42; 53.8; 63.5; 57.5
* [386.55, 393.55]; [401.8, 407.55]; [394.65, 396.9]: 0.13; 51.6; 61.7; 55.6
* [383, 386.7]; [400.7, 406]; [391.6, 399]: 0.11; 48.2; 63.4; 56.8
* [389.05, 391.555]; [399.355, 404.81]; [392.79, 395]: 0.14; 52.3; 62.7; 55.4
